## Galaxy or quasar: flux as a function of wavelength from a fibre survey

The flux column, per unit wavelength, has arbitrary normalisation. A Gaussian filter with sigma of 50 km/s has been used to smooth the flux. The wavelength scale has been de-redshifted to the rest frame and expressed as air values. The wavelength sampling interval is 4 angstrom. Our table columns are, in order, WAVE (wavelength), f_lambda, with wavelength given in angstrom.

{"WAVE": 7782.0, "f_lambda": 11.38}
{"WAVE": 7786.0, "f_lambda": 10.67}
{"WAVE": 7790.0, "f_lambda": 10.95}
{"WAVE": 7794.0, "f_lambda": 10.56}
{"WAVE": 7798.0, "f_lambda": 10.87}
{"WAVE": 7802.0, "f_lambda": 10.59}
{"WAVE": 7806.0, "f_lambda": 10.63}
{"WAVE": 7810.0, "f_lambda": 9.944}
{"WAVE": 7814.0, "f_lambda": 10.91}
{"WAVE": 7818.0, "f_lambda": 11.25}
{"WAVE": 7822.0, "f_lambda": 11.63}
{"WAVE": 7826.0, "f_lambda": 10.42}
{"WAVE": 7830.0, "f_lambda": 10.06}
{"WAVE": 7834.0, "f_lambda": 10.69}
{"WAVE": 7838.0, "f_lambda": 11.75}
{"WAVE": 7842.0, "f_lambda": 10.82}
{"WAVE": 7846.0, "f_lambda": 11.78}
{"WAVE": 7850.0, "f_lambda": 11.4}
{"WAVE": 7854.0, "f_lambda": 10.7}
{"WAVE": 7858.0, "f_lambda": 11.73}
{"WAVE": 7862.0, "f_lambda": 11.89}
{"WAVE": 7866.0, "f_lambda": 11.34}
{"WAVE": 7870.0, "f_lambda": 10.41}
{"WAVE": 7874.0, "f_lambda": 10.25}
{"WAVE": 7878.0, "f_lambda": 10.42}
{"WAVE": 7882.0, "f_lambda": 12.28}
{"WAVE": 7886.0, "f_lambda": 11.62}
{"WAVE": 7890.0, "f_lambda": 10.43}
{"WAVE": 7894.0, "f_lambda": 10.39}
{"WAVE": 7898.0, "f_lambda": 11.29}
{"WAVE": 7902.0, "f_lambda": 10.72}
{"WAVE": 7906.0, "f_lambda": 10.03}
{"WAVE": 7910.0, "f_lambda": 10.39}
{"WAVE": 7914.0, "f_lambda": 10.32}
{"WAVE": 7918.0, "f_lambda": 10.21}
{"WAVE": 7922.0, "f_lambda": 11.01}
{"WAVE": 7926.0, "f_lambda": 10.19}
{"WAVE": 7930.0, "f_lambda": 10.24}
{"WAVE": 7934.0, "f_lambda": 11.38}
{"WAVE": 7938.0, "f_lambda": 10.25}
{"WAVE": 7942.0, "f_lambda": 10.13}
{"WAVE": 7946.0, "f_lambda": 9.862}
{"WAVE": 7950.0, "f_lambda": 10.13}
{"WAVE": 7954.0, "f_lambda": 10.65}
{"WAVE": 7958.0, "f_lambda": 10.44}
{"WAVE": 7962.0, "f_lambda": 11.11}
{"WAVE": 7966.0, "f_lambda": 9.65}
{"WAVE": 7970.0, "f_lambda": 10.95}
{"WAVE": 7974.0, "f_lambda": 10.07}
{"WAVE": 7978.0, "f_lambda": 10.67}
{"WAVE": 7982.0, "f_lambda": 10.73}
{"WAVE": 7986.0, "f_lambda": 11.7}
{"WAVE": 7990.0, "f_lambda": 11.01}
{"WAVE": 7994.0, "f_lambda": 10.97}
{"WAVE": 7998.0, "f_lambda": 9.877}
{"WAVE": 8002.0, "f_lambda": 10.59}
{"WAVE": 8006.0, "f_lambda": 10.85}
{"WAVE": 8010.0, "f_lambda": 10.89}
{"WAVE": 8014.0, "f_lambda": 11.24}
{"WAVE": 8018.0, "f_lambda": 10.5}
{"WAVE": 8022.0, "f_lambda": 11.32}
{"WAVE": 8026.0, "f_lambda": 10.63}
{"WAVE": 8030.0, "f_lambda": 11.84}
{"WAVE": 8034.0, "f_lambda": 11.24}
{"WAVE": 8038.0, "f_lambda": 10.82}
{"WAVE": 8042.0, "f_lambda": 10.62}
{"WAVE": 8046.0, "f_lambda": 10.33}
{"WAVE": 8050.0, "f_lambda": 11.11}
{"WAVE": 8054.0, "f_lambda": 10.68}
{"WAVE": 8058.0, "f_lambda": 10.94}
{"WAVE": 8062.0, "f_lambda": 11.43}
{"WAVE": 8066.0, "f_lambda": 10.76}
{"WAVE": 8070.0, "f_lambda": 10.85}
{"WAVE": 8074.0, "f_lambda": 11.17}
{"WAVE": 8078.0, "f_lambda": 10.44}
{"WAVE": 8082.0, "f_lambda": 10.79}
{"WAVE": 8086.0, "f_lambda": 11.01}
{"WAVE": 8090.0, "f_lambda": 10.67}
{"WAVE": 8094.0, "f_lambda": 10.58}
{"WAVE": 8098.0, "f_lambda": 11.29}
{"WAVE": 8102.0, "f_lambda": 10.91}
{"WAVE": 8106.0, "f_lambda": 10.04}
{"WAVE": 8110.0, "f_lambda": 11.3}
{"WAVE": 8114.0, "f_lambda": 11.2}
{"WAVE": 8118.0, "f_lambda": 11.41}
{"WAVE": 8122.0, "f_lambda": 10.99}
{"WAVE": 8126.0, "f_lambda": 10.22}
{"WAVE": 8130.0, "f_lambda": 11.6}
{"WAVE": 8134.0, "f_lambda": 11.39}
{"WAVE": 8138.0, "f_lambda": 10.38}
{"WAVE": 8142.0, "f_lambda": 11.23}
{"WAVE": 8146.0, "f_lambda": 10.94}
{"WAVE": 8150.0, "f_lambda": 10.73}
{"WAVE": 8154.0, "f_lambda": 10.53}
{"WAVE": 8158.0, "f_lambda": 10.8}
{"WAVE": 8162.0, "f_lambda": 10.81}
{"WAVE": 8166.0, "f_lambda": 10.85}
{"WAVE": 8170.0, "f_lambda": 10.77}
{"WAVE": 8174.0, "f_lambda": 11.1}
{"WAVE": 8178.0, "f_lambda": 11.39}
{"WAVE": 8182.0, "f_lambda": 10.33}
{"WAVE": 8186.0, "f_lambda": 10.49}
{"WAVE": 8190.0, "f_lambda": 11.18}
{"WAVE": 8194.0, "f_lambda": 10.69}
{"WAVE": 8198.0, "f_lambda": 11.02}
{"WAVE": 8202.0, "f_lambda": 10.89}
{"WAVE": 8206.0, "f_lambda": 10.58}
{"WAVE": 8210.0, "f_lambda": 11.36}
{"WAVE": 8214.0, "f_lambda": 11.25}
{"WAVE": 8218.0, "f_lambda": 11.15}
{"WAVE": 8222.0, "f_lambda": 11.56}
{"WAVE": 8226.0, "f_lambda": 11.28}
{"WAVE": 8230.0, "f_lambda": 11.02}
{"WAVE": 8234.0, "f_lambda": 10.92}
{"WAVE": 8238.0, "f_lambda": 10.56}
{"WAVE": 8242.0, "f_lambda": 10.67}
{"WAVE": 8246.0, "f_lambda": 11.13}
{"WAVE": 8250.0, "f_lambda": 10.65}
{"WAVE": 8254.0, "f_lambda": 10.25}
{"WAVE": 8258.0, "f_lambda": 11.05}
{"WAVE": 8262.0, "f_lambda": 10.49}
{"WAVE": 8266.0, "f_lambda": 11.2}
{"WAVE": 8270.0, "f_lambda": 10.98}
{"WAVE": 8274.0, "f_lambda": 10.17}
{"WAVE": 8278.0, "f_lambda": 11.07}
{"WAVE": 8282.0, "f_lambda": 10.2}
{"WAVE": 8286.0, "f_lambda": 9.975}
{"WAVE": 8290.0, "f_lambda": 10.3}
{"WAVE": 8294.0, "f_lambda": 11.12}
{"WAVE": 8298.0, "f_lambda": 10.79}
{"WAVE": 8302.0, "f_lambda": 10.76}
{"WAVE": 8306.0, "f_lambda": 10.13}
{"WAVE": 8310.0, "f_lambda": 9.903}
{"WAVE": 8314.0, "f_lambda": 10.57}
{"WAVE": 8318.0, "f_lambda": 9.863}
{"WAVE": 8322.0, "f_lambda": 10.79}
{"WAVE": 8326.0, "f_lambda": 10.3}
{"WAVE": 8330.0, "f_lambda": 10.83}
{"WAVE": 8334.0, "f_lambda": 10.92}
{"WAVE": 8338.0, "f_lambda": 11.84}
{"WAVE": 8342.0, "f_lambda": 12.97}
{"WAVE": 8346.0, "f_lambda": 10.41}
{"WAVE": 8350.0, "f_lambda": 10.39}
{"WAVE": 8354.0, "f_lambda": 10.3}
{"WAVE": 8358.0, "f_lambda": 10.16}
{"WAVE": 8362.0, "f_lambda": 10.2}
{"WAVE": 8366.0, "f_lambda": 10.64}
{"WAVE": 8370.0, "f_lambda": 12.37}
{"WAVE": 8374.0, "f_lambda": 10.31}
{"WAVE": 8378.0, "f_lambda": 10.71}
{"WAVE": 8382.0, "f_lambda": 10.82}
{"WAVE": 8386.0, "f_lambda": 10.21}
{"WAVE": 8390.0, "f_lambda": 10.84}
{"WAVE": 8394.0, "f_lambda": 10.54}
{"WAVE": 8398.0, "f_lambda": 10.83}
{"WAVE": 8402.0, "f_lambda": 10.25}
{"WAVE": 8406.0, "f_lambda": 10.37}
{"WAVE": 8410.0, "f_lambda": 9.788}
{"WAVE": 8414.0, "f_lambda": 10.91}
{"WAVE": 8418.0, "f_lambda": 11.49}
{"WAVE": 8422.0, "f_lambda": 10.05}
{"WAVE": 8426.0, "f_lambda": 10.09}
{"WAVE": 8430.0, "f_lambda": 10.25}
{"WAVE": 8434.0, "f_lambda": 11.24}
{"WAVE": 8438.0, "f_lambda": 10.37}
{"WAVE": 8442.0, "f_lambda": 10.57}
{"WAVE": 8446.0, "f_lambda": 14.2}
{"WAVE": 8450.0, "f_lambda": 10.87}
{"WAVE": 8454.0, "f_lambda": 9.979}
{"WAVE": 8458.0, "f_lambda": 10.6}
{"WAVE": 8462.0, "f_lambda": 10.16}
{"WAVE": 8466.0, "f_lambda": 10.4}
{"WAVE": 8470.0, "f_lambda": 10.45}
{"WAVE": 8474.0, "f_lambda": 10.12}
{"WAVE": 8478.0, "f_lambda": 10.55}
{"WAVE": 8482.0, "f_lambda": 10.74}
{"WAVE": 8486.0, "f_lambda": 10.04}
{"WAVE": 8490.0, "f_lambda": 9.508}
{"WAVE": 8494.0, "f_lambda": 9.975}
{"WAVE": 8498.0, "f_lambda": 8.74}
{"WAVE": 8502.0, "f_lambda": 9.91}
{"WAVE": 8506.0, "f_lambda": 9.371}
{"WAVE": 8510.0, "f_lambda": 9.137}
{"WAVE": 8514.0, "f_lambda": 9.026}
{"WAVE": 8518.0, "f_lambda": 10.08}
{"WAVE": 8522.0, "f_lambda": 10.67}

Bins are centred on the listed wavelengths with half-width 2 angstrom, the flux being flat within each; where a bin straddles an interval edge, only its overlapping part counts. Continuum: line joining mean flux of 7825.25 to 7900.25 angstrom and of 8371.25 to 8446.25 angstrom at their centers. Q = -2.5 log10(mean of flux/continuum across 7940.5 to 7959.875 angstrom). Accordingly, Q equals 0.08 mag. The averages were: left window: 11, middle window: 10.2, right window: 10.7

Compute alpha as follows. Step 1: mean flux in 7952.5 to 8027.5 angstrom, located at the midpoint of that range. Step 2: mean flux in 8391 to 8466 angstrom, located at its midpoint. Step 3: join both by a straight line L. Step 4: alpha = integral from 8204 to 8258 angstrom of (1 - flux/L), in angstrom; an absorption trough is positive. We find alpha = -1.2 angstrom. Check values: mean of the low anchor 10.7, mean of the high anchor 10.7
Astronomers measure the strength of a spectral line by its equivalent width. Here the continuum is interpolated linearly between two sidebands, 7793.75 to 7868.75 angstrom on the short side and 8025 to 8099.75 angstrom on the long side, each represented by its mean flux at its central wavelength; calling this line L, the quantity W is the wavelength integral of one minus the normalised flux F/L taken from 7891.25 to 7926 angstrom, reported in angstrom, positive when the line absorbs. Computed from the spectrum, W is 1.4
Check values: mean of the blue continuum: 11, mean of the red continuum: 10.9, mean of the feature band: 10.5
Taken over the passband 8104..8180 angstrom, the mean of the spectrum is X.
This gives 10.9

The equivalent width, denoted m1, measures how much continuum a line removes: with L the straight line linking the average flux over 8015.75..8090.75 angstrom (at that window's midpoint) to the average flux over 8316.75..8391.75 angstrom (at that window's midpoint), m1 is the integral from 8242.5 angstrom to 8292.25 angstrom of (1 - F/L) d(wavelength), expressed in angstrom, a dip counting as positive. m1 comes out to 0.9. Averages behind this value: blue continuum 10.9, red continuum 10.8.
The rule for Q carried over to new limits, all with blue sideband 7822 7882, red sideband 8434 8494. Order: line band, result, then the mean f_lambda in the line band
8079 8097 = 0.01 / 10.8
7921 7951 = 0.06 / 10.4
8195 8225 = -0.03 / 11.1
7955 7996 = 0.02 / 10.7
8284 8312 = 0.03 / 10.4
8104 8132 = -0.01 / 11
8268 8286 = 0.02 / 10.5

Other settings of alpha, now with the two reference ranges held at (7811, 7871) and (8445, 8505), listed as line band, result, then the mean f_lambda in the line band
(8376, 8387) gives -0.17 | 10.6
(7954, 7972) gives 0.68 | 10.6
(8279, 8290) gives 0.37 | 10.2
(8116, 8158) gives -0.73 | 10.9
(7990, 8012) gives 0.50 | 10.7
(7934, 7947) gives 0.82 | 10.3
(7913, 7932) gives 1.06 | 10.4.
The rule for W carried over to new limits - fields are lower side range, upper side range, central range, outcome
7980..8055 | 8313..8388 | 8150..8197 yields 0.10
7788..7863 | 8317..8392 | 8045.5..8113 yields 0.16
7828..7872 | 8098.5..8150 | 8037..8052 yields 0.42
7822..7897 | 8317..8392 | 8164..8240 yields -0.68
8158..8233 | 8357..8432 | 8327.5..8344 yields -1.40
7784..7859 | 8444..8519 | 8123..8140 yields -0.53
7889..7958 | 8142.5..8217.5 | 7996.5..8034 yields -1.02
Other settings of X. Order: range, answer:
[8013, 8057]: 10.9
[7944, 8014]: 10.6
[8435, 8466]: 10.9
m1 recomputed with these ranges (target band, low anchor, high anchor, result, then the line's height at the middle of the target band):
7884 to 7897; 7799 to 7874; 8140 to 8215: 0.1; 11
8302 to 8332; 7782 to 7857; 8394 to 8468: 1.0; 10.7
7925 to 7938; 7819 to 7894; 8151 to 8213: 0.5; 11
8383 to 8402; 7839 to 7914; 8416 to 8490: 0.2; 10.7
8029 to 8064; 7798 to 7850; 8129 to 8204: -0.3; 10.9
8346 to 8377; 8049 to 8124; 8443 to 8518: -0.6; 10.4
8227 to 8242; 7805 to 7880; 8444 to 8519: -0.5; 10.5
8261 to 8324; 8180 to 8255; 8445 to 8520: 1.0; 10.7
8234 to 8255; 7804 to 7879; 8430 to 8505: -0.1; 10.6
